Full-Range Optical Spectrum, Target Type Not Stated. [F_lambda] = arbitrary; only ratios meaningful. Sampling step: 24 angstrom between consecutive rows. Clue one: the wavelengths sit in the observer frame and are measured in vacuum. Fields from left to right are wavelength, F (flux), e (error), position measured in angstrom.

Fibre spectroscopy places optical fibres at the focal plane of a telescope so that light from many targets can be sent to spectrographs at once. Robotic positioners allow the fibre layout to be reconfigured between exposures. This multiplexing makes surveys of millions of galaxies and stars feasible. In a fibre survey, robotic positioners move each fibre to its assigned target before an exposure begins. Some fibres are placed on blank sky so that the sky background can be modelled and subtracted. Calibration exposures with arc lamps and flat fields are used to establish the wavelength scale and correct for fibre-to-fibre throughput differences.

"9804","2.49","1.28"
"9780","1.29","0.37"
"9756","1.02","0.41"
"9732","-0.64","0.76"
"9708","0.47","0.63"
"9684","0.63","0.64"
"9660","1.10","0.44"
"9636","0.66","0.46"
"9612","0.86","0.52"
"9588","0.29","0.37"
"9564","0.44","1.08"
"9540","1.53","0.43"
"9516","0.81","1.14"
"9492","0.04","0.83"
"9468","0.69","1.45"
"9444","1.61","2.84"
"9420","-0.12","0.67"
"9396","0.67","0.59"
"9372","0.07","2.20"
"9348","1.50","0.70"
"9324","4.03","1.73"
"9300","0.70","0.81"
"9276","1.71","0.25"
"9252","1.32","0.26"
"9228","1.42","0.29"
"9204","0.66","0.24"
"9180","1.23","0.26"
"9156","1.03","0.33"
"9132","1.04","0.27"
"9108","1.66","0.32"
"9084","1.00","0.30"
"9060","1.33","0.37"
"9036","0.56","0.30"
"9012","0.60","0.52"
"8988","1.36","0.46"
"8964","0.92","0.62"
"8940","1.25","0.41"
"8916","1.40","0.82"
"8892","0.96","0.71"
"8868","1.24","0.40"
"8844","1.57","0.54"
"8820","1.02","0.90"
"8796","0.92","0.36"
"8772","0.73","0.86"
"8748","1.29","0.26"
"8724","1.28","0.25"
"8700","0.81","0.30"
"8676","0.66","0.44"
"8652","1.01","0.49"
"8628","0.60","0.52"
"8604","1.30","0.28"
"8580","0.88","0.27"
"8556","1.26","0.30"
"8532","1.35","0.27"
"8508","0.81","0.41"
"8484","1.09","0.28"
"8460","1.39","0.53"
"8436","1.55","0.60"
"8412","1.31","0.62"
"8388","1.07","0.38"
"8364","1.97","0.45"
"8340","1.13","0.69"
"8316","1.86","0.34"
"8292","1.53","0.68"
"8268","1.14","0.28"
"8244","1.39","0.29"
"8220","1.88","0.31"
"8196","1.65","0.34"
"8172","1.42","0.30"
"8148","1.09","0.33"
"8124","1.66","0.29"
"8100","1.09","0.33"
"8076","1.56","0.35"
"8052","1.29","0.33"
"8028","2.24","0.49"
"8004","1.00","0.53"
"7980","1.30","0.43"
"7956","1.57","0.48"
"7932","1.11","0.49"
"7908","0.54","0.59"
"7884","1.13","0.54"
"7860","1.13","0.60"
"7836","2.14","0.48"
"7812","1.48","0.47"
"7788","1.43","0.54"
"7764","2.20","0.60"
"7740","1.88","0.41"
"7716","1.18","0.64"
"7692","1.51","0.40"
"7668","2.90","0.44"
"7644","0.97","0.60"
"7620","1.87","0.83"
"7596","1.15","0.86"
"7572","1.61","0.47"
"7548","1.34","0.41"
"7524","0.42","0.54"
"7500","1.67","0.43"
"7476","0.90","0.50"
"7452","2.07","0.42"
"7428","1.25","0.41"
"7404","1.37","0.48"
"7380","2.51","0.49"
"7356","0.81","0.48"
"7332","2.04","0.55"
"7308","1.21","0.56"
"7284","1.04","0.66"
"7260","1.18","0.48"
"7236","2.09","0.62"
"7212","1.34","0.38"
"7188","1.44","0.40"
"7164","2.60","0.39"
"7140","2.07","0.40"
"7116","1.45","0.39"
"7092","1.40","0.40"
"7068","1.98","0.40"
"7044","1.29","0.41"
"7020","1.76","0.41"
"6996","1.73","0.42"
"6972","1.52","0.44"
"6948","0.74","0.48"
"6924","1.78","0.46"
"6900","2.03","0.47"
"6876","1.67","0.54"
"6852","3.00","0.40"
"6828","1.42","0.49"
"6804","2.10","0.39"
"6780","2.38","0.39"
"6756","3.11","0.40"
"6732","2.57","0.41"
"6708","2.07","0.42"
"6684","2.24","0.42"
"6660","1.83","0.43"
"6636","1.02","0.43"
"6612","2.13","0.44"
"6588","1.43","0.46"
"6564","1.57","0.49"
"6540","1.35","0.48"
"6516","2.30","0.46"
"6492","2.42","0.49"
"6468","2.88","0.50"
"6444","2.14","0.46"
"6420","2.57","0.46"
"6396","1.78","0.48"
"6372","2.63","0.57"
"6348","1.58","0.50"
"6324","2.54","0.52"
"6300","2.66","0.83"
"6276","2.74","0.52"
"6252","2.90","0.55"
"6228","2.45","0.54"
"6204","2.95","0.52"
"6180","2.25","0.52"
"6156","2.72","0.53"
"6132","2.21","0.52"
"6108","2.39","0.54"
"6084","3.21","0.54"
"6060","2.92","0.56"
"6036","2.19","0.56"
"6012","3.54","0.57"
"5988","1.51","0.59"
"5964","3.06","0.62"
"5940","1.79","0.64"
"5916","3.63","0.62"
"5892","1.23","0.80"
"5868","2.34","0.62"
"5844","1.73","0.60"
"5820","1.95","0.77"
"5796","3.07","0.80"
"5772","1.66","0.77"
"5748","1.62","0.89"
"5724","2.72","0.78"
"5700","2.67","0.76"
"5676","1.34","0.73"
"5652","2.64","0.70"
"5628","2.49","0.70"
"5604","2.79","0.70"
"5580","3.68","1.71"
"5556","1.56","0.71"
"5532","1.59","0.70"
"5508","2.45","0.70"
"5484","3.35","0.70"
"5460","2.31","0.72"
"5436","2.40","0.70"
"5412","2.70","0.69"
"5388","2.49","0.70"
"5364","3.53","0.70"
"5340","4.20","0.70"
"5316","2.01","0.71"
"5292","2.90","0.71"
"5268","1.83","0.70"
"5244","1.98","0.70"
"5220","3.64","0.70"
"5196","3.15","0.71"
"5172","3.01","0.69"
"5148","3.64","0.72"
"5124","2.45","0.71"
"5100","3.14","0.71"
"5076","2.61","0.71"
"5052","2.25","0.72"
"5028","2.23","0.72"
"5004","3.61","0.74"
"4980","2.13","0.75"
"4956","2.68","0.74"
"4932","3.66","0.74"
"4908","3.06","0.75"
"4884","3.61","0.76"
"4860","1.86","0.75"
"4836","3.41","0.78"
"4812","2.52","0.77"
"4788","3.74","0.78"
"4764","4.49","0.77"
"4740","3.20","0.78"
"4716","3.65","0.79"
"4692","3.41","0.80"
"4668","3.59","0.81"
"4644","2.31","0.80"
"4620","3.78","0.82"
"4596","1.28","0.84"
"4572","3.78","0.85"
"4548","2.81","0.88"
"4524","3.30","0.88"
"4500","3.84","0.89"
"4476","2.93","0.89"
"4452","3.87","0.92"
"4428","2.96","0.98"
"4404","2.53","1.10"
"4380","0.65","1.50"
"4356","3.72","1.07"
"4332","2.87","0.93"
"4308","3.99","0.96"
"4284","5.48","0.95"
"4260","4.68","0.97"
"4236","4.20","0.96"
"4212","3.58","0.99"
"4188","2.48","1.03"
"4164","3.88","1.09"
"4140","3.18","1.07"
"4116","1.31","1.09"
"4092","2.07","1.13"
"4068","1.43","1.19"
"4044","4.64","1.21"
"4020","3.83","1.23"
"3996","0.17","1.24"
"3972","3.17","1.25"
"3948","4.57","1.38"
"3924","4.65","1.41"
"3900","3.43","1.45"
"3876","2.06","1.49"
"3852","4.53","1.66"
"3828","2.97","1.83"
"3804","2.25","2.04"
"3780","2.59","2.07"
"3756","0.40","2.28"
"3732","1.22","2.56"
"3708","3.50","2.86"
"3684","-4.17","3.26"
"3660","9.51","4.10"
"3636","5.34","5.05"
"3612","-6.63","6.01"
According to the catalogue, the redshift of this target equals 0.558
